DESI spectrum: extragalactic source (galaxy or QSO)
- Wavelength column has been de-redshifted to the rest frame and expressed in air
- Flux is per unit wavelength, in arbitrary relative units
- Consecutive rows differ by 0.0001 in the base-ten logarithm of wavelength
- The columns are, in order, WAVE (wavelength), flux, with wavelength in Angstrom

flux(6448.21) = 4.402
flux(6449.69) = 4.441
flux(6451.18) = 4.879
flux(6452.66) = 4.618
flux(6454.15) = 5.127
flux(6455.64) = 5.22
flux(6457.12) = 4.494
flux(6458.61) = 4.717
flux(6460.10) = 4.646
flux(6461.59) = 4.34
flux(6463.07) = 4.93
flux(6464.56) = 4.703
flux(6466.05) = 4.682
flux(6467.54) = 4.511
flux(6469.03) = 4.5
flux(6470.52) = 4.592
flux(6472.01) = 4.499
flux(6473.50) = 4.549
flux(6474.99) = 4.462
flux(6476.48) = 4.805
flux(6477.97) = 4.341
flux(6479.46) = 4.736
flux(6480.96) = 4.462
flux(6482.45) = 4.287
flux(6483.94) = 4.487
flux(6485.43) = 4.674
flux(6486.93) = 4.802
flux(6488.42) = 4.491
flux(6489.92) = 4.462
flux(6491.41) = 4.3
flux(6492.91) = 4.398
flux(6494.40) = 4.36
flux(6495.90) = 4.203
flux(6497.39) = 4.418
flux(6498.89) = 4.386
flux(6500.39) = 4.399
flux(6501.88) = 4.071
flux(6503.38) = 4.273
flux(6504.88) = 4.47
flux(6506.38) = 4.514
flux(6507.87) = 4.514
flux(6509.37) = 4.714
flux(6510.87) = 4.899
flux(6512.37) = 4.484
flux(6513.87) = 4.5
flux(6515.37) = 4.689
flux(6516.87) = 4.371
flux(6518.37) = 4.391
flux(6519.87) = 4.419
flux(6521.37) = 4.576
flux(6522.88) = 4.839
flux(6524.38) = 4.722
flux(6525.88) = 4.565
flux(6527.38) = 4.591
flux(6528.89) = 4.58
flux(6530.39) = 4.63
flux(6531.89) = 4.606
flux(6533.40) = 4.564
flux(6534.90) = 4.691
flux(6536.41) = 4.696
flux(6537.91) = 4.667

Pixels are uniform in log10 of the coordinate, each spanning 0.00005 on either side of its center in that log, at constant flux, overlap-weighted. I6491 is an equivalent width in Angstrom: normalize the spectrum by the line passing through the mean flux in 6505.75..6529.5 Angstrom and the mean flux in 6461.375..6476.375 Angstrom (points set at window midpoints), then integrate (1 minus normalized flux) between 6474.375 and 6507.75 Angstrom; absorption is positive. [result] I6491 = 1.1 Angstrom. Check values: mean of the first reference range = 4.6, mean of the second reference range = 4.59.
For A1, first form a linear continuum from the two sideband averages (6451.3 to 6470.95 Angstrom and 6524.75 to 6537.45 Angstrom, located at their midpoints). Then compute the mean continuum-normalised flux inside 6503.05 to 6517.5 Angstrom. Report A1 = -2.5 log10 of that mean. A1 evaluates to 0.02 mag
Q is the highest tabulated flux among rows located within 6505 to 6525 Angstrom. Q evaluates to 4.899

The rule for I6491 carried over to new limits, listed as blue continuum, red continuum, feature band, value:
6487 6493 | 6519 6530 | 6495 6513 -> 0.3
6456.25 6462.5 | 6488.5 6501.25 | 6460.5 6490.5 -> -0.6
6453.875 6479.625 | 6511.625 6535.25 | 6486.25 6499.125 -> 0.5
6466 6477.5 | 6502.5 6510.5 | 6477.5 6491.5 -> 0.1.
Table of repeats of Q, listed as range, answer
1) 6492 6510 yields 4.714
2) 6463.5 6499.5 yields 4.805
